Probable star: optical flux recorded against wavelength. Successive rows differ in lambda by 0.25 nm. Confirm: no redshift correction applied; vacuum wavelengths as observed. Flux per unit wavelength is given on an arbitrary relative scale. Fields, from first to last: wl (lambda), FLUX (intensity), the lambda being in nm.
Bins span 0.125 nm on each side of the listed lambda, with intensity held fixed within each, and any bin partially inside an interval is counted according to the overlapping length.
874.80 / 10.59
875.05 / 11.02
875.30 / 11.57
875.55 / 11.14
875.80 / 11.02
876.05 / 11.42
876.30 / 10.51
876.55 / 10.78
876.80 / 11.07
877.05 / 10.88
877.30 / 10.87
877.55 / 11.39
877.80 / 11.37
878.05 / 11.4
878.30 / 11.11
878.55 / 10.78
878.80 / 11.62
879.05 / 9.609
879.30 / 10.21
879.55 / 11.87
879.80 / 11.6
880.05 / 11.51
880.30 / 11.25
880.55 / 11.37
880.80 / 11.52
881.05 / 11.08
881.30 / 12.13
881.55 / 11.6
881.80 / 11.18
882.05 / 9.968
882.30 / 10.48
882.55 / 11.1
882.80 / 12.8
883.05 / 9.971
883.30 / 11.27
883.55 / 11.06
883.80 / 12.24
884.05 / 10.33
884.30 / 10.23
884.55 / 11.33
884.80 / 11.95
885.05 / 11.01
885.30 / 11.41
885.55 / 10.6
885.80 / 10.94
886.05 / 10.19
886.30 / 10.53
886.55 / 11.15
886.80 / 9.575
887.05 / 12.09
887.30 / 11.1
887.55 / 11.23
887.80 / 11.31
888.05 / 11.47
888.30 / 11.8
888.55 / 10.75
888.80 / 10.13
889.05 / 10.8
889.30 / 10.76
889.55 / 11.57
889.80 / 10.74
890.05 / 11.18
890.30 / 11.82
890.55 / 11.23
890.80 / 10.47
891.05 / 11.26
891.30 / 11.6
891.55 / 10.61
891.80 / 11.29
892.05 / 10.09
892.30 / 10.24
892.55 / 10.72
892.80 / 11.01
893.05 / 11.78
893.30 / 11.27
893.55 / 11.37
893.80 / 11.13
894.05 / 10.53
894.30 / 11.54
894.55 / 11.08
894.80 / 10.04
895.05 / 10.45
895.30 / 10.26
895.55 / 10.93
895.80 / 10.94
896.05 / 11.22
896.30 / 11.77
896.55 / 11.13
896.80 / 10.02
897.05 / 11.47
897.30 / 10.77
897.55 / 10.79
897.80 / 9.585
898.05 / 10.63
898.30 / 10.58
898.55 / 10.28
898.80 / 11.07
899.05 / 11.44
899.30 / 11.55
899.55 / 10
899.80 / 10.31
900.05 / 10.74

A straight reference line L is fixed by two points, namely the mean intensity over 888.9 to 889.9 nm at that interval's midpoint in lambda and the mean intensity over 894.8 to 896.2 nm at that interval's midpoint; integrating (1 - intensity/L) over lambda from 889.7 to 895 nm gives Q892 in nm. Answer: -0.08 nm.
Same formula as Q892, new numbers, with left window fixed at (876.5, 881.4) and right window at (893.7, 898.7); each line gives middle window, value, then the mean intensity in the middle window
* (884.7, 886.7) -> 0.01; 10.9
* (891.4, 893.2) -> 0.00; 10.8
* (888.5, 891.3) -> -0.03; 11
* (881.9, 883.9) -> 0.00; 11.1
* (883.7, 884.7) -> 0.00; 11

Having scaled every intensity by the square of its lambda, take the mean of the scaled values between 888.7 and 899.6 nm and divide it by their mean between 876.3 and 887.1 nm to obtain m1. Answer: 1.01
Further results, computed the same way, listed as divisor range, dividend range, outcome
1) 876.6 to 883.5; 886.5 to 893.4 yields 1.01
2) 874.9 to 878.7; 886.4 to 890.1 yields 1.02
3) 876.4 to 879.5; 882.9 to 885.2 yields 1.03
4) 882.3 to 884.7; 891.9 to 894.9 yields 1.00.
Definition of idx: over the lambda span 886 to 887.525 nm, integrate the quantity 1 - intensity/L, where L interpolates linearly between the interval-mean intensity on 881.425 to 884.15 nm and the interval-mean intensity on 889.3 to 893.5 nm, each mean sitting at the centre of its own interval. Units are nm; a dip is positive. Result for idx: 0.03 nm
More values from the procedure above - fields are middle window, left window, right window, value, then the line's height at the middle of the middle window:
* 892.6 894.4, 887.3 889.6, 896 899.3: -0.04 nm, 10.9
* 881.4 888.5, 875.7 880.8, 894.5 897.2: -0.05 nm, 11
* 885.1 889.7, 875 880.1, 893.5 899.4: 0.00 nm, 11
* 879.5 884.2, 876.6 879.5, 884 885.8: -0.12 nm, 11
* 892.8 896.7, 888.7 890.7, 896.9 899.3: -0.05 nm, 10.9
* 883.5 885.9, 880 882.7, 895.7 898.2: 0.00 nm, 11.1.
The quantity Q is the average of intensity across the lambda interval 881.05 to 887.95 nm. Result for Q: 11.1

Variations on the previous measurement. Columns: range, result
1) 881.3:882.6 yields 11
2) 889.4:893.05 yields 11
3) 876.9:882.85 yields 11.2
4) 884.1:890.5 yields 11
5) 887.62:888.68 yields 11.3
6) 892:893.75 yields 11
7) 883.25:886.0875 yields 11.1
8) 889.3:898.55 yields 10.9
